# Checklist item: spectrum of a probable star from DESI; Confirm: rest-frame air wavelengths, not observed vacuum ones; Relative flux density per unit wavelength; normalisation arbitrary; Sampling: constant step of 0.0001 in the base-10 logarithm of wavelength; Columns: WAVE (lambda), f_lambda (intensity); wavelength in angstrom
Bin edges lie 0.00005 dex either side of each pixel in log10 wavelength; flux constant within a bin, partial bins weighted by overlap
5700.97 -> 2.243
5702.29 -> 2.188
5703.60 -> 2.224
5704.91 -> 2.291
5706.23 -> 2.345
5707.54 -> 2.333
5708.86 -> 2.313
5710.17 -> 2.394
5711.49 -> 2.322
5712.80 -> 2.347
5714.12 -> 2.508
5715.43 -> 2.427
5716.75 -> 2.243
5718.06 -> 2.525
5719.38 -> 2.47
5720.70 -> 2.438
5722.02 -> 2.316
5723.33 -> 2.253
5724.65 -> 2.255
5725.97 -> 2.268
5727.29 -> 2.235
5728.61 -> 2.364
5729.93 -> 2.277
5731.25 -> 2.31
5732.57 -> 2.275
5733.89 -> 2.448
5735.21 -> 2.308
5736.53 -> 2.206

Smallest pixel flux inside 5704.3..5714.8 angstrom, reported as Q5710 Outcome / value 2.291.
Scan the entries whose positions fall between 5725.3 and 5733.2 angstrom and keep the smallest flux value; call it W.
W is 2.235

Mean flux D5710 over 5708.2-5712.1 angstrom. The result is 2.34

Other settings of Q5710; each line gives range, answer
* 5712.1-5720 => 2.243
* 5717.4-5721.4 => 2.438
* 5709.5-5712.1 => 2.322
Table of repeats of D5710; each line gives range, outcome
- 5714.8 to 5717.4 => 2.33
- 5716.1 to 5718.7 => 2.39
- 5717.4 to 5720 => 2.5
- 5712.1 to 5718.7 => 2.41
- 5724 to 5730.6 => 2.28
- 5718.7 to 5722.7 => 2.41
